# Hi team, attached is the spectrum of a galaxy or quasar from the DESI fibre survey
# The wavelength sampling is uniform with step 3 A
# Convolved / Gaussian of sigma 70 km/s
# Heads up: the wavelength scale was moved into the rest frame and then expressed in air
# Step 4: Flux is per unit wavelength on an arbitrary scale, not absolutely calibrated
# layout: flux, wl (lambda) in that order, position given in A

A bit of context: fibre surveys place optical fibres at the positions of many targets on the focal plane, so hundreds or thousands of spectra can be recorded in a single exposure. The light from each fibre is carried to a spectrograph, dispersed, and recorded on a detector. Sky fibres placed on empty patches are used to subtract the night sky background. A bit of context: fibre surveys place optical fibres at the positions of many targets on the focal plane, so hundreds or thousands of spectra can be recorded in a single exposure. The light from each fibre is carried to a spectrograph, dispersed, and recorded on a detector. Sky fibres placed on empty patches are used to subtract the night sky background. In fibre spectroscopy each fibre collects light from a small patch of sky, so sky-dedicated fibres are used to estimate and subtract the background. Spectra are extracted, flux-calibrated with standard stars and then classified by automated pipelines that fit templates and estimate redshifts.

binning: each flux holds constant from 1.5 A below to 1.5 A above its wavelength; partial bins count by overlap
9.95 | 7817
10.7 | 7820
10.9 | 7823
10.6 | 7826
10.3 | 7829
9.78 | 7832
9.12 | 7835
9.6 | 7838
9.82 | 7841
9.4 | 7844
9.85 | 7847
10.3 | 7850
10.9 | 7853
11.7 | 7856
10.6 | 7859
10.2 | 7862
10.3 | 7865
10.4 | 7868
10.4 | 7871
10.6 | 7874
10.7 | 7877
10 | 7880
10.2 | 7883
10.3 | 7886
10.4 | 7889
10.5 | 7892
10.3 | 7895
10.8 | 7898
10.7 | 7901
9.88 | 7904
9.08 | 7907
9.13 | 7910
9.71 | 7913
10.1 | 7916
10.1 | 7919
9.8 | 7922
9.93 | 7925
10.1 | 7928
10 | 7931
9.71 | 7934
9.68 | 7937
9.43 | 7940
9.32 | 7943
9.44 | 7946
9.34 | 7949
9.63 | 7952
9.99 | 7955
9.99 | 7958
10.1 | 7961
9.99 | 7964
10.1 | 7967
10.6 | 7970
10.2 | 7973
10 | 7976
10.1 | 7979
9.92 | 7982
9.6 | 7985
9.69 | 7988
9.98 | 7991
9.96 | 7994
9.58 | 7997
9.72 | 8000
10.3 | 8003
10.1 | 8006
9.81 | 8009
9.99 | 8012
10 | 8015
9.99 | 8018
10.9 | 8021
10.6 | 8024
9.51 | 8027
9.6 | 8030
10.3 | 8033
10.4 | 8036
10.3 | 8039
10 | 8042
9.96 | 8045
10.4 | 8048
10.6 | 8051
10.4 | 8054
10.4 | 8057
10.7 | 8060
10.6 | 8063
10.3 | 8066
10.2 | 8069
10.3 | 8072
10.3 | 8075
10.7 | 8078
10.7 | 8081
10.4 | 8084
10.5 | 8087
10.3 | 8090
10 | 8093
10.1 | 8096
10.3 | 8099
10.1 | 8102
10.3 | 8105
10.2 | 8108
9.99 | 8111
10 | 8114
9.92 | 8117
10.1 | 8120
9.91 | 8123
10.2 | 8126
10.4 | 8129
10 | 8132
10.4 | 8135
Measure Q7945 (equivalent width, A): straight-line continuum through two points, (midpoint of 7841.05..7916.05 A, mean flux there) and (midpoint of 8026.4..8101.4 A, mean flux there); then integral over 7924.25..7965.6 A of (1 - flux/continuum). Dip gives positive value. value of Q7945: 2.1 A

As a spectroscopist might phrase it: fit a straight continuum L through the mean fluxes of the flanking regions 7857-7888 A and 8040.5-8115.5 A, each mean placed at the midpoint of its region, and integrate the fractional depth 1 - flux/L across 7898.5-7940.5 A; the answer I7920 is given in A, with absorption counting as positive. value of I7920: 2.15 A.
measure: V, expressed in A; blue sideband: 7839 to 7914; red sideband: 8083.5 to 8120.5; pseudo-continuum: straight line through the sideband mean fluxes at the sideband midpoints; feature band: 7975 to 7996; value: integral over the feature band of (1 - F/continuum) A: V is 0.7 A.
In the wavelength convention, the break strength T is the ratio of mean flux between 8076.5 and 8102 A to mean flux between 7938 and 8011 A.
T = 1.05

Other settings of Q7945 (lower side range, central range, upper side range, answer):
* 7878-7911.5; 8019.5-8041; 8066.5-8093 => 0.2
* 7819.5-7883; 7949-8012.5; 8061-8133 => 1.9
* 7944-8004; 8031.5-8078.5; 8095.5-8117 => -1.5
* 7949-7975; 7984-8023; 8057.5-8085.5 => 0.8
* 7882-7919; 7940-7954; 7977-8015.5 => 0.8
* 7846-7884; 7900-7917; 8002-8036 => 1.1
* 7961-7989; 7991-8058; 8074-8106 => 0.3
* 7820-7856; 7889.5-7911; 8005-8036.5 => 0.1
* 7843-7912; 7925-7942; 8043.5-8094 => 0.9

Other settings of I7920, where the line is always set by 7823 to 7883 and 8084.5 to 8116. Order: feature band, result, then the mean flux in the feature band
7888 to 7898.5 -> -0.2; 10.5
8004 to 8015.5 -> 0.3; 9.99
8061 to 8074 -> -0.2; 10.4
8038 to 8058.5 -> -0.2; 10.3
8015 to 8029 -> 0.0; 10.2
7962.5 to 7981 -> 0.1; 10.2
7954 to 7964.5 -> 0.2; 10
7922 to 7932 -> 0.2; 9.98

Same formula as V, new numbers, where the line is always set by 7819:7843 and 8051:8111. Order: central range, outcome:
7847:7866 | -1.0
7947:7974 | 0.6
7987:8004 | 0.7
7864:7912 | -0.4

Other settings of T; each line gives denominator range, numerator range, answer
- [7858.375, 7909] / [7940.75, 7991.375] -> 0.96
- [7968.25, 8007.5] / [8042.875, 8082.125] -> 1.04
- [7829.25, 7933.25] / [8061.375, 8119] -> 1.01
